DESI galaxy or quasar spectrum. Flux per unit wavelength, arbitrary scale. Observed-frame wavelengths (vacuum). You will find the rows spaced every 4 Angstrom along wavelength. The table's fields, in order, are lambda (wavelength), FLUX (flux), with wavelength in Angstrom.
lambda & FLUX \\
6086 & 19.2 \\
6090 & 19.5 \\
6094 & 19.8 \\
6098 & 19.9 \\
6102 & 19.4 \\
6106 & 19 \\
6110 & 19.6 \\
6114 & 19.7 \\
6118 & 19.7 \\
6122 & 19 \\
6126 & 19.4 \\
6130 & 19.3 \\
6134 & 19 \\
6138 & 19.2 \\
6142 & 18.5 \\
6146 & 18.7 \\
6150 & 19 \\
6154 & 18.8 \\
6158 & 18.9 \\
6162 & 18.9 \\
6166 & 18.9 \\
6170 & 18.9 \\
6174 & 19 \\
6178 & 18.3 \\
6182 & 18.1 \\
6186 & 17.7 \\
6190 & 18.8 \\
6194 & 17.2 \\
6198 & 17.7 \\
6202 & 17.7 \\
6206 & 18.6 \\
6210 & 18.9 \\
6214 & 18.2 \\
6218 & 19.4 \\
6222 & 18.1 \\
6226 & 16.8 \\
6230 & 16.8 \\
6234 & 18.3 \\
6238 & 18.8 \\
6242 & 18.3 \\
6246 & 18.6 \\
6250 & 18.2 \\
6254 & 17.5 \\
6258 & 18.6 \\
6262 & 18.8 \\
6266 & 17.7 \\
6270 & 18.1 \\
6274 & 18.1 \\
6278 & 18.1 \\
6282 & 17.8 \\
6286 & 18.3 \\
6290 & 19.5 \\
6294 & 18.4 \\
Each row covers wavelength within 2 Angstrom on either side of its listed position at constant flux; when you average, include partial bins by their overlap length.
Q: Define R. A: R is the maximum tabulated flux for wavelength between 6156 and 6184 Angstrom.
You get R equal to 19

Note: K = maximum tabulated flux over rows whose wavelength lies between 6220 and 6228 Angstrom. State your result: 18.1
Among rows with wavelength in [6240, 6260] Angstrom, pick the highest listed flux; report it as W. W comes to 18.6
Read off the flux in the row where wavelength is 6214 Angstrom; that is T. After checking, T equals 18.2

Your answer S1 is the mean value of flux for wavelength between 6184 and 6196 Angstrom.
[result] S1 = 17.9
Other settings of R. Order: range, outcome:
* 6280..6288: 18.3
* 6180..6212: 18.9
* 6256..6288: 18.8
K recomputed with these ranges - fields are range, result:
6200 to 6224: 19.4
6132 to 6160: 19.2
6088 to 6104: 19.9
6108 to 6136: 19.7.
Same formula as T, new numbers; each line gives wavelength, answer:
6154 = 18.8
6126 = 19.4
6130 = 19.3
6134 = 19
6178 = 18.3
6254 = 17.5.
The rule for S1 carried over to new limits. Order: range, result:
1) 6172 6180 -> 18.6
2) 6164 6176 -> 18.9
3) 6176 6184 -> 18.2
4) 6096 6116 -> 19.5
